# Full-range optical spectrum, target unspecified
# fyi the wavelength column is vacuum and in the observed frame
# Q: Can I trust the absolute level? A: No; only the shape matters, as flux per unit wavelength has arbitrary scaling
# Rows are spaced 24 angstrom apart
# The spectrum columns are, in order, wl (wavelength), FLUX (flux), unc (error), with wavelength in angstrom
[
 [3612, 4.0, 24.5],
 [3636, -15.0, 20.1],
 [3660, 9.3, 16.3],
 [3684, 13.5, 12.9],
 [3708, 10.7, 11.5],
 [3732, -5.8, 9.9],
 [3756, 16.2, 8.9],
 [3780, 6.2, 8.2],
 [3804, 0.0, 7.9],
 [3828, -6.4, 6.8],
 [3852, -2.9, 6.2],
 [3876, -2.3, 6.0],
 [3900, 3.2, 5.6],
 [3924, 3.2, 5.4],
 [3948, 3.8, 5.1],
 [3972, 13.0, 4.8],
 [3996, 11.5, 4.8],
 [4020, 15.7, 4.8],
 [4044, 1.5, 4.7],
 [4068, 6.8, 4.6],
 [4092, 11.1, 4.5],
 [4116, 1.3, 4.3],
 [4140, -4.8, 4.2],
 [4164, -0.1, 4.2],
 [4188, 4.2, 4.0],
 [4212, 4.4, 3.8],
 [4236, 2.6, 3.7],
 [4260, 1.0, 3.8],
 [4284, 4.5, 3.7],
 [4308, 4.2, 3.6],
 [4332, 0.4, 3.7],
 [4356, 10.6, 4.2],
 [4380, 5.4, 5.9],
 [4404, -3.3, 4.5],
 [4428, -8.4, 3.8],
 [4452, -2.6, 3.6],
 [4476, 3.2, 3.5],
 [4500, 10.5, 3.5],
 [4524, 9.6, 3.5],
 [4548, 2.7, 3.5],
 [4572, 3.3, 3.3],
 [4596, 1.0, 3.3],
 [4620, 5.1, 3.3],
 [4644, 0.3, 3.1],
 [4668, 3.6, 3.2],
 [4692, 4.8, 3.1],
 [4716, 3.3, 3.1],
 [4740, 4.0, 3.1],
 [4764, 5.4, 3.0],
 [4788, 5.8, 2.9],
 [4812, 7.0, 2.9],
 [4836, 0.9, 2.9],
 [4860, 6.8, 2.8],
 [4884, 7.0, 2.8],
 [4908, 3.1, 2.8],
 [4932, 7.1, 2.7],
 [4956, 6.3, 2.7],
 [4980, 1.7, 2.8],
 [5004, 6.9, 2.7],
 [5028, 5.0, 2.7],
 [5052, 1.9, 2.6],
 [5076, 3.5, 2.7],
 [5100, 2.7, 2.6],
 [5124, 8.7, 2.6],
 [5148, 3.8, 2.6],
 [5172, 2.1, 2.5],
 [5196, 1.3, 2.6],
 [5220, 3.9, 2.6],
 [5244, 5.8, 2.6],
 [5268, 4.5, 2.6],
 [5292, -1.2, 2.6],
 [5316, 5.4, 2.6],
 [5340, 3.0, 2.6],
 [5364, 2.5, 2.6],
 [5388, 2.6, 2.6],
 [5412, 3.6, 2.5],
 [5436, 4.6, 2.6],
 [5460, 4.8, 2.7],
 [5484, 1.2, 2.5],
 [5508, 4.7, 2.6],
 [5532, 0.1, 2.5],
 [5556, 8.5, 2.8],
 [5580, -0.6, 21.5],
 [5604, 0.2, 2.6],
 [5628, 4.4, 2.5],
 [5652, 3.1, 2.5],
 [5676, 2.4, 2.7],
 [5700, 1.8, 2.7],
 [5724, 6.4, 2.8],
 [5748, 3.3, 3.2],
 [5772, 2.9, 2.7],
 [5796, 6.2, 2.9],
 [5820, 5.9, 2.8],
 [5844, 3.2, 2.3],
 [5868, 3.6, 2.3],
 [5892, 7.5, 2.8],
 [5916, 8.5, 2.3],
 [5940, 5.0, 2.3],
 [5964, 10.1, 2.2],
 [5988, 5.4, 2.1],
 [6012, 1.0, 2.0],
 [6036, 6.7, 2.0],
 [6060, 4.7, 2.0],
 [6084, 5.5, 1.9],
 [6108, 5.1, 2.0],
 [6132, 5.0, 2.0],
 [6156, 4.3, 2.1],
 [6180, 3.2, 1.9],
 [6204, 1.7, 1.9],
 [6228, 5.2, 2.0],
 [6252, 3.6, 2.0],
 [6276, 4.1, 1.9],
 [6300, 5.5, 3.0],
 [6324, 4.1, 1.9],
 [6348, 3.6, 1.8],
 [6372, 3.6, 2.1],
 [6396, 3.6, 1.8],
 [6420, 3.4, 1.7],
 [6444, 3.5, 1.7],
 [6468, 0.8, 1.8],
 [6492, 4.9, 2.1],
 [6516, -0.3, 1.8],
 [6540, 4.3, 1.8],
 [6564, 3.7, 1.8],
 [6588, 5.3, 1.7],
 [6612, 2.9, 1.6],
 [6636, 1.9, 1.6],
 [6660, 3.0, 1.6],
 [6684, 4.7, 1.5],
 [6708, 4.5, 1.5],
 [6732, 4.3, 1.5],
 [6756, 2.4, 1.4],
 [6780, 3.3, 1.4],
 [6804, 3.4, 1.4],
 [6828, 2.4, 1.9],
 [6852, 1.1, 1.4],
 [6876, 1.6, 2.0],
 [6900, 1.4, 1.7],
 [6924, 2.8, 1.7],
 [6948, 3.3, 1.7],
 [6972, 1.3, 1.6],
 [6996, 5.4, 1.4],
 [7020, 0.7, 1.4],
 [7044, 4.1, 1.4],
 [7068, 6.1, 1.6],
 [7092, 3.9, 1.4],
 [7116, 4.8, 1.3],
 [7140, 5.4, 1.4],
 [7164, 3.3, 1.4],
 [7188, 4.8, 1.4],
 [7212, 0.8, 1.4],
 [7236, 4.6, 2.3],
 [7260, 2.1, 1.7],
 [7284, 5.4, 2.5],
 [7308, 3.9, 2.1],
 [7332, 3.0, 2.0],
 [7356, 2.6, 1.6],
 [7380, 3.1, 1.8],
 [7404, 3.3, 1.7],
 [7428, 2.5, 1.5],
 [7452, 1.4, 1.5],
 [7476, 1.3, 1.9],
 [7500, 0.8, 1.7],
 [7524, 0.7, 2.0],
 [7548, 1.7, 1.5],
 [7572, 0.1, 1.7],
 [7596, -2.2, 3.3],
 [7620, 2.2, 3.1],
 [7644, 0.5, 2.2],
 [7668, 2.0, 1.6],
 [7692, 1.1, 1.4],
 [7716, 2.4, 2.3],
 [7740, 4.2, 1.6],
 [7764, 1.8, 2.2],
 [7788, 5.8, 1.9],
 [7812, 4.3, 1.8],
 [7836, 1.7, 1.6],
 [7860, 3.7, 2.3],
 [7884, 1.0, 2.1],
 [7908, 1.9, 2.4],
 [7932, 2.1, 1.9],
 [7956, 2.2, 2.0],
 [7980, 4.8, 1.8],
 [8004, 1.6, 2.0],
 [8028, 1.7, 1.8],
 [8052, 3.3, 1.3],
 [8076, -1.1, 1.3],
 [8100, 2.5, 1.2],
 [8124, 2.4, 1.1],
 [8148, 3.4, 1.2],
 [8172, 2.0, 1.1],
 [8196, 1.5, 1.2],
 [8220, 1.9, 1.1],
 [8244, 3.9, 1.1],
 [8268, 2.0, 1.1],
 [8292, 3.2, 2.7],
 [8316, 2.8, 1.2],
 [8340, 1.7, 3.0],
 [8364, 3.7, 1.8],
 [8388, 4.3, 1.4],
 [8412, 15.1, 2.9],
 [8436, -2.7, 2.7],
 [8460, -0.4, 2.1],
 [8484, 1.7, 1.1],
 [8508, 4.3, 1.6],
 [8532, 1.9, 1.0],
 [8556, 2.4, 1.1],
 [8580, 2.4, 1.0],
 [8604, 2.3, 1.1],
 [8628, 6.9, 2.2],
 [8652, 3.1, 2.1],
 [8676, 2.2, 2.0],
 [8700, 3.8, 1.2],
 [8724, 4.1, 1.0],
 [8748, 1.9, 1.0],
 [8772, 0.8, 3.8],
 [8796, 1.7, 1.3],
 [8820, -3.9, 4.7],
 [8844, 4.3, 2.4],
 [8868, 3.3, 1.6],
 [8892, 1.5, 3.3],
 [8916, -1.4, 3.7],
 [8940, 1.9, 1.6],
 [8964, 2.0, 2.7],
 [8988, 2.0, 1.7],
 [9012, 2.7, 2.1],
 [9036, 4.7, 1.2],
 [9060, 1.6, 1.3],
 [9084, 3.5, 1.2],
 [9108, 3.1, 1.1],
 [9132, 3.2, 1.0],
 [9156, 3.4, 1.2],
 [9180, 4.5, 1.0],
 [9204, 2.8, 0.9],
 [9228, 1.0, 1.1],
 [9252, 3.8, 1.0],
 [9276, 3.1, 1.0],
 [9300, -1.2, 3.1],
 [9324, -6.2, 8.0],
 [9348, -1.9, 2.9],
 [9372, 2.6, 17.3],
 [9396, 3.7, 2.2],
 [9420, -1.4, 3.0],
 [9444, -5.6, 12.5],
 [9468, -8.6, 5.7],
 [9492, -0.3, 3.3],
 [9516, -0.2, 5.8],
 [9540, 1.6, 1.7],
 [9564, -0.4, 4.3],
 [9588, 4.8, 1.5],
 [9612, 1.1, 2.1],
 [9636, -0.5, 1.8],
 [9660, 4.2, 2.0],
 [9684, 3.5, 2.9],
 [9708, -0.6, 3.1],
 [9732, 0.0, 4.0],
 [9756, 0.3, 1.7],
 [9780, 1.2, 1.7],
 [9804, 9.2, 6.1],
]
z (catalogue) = 1.257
